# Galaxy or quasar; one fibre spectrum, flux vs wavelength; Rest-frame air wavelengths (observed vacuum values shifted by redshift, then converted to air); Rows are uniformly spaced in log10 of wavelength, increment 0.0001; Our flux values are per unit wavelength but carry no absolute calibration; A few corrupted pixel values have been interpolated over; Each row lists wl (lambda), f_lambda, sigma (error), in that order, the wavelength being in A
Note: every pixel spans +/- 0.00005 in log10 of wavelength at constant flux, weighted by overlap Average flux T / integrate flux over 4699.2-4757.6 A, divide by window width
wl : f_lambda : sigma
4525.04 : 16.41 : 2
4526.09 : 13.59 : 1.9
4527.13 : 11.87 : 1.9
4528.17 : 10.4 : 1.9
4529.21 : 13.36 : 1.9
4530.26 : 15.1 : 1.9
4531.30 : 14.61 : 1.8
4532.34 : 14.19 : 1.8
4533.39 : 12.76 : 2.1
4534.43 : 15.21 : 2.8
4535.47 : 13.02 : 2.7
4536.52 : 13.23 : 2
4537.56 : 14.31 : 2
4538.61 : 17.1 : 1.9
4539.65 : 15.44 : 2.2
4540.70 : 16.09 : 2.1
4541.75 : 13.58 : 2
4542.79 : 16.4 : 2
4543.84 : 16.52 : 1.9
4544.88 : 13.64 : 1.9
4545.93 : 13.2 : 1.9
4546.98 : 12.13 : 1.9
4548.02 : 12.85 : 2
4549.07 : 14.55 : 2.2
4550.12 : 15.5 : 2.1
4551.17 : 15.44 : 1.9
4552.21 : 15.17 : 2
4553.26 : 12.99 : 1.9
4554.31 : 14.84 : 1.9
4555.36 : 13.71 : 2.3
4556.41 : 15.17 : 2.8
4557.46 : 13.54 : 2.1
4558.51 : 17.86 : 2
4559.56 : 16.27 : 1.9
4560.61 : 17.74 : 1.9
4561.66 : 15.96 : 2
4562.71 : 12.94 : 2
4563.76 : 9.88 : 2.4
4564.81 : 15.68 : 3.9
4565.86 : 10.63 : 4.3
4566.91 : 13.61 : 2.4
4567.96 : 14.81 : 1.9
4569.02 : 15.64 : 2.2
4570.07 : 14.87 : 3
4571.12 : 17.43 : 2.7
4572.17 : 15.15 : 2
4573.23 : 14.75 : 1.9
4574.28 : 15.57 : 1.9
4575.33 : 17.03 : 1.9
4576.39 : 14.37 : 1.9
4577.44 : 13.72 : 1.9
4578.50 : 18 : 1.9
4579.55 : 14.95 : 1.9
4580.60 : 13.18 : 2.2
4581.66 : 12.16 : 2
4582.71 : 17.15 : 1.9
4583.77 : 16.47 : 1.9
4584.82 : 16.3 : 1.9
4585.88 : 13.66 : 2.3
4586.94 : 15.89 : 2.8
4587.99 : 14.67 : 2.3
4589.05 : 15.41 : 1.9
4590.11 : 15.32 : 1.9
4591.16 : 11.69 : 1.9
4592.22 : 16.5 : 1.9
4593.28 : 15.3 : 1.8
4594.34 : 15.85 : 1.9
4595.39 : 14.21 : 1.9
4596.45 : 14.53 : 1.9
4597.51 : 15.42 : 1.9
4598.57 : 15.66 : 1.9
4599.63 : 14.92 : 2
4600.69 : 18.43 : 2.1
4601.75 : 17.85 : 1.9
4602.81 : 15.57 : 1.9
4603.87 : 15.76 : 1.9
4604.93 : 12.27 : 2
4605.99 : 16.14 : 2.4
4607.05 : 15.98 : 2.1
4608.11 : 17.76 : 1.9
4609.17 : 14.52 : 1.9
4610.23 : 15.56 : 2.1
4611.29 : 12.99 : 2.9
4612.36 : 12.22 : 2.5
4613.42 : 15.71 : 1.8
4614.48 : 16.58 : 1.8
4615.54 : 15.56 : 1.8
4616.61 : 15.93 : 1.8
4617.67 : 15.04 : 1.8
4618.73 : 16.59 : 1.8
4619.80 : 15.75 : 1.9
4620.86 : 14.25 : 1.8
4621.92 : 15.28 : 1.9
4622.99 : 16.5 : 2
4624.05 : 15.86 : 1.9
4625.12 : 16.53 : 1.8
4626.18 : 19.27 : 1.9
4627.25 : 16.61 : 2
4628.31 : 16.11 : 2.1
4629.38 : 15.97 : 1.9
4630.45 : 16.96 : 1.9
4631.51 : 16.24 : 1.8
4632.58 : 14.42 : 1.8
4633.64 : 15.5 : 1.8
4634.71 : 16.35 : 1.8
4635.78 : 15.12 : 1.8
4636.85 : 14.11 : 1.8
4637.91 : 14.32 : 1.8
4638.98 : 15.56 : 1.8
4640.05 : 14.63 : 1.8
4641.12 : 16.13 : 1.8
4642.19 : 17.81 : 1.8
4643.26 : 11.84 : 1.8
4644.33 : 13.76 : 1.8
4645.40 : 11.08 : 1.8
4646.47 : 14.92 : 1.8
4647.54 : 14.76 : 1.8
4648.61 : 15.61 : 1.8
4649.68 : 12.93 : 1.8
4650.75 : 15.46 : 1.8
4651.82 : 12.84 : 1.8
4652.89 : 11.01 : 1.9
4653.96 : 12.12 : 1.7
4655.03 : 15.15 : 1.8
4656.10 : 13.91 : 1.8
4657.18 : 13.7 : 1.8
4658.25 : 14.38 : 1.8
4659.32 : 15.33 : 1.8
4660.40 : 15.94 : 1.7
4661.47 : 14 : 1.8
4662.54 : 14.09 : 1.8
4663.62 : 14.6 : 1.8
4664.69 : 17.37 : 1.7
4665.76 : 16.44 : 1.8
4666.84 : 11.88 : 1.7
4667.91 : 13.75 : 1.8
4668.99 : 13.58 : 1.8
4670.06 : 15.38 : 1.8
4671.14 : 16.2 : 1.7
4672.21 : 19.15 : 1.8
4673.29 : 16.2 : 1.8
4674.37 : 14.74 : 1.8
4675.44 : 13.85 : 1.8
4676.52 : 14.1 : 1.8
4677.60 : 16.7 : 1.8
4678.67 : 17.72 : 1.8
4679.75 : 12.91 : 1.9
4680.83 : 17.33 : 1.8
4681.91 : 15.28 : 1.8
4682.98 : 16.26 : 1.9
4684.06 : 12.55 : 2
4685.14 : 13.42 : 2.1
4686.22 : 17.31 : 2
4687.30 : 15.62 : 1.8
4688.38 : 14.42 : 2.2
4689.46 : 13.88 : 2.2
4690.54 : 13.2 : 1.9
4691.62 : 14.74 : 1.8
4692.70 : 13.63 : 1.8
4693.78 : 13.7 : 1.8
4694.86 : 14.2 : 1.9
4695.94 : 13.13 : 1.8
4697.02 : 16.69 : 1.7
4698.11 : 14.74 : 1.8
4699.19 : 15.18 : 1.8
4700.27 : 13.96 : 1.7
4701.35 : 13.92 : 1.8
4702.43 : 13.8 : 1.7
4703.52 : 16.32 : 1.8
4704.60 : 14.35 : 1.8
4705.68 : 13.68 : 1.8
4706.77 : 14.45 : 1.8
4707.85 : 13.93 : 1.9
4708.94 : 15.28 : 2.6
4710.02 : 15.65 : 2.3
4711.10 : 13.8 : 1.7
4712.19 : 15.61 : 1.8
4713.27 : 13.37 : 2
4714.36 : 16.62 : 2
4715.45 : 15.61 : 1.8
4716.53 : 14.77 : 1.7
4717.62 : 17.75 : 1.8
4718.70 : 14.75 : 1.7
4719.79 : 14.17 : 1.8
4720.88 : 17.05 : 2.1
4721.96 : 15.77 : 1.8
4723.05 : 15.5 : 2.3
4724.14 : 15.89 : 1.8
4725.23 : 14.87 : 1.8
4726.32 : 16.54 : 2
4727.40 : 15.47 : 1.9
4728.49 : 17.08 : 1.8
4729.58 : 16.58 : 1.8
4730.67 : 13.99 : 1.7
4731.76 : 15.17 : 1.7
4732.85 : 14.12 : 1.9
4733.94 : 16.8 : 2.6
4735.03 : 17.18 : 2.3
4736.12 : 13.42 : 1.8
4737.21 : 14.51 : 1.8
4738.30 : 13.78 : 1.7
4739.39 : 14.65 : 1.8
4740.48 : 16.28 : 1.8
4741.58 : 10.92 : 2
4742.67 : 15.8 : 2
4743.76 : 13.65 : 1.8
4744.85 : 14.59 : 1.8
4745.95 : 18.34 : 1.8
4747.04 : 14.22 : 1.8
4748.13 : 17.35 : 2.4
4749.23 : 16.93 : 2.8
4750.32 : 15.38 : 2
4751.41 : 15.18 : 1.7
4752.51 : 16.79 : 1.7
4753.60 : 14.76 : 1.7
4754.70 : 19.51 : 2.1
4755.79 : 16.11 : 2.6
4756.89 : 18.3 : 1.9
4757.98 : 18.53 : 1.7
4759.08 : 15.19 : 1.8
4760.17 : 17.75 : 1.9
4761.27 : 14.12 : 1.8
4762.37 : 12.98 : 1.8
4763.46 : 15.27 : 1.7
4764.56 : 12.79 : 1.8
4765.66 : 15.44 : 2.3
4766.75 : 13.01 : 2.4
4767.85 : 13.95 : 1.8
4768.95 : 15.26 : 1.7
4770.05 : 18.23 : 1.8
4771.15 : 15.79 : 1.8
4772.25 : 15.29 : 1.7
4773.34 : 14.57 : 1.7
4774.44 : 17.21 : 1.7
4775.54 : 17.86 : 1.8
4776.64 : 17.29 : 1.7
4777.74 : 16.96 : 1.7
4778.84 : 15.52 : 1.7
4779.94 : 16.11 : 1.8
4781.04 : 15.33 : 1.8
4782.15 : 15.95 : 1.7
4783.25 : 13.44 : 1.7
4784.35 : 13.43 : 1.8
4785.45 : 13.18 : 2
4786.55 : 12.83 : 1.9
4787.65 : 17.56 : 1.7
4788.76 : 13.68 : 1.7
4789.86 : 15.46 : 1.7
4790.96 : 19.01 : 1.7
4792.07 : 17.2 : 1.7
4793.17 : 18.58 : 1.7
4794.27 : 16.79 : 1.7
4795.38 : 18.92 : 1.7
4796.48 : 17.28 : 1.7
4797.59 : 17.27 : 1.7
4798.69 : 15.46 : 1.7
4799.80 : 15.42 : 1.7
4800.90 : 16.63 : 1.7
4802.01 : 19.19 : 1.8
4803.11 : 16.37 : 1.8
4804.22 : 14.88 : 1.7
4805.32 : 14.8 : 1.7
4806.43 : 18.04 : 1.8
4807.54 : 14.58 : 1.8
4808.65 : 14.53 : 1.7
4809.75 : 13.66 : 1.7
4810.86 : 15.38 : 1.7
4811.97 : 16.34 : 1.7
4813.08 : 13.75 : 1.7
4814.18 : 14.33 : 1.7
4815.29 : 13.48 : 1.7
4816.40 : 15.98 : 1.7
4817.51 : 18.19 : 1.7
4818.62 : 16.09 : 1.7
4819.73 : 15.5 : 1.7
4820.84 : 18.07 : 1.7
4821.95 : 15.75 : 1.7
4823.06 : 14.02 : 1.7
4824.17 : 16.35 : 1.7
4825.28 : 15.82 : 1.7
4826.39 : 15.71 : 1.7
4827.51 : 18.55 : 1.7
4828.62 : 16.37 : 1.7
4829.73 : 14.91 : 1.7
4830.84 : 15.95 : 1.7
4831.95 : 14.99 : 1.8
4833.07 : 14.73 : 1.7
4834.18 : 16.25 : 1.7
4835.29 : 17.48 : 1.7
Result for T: 15.4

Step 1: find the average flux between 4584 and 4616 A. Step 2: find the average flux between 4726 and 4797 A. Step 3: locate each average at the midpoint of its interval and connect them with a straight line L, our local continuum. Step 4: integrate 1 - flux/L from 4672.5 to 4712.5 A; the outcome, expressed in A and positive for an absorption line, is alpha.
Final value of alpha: 1.9 A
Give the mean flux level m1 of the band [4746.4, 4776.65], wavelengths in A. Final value 15.9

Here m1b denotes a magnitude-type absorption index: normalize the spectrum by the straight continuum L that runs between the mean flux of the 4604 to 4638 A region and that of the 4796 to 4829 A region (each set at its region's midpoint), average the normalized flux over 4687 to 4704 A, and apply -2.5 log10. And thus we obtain 0.09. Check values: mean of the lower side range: 15.6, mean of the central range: 14.4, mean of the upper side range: 15.9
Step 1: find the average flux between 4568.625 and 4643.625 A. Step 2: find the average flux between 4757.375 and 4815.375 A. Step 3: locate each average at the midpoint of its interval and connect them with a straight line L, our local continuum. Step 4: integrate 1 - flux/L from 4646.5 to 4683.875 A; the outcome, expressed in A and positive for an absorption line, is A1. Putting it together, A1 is 1.7 A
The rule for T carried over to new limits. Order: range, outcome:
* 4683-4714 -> 14.5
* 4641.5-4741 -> 14.9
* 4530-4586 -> 14.8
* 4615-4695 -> 15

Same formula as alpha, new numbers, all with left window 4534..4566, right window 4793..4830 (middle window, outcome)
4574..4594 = -0.5 A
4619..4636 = -1.2 A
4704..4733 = 0.5 A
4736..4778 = 0.4 A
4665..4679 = -0.1 A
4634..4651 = 0.5 A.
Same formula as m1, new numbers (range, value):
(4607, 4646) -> 15.4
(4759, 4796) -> 15.7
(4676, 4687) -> 15.4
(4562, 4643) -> 15.3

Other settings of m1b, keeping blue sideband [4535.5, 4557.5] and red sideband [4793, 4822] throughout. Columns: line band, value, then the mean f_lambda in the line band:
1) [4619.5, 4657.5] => 0.01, 15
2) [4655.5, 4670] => 0.05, 14.6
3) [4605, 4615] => -0.02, 15.1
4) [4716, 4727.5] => -0.01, 15.7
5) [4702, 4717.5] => 0.04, 14.9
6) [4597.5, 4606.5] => -0.07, 15.8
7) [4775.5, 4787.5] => 0.05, 15.2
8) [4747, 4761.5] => -0.05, 16.6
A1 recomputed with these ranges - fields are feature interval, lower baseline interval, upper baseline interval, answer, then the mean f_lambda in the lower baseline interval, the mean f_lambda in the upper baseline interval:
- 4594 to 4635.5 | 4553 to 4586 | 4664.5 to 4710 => -2.27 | 14.9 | 14.9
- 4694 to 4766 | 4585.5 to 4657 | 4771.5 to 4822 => 1.53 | 15.1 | 15.9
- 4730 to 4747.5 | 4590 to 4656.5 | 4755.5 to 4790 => 0.59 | 15.2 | 15.4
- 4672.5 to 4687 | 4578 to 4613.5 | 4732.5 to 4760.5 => 0.19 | 15.2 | 15.8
